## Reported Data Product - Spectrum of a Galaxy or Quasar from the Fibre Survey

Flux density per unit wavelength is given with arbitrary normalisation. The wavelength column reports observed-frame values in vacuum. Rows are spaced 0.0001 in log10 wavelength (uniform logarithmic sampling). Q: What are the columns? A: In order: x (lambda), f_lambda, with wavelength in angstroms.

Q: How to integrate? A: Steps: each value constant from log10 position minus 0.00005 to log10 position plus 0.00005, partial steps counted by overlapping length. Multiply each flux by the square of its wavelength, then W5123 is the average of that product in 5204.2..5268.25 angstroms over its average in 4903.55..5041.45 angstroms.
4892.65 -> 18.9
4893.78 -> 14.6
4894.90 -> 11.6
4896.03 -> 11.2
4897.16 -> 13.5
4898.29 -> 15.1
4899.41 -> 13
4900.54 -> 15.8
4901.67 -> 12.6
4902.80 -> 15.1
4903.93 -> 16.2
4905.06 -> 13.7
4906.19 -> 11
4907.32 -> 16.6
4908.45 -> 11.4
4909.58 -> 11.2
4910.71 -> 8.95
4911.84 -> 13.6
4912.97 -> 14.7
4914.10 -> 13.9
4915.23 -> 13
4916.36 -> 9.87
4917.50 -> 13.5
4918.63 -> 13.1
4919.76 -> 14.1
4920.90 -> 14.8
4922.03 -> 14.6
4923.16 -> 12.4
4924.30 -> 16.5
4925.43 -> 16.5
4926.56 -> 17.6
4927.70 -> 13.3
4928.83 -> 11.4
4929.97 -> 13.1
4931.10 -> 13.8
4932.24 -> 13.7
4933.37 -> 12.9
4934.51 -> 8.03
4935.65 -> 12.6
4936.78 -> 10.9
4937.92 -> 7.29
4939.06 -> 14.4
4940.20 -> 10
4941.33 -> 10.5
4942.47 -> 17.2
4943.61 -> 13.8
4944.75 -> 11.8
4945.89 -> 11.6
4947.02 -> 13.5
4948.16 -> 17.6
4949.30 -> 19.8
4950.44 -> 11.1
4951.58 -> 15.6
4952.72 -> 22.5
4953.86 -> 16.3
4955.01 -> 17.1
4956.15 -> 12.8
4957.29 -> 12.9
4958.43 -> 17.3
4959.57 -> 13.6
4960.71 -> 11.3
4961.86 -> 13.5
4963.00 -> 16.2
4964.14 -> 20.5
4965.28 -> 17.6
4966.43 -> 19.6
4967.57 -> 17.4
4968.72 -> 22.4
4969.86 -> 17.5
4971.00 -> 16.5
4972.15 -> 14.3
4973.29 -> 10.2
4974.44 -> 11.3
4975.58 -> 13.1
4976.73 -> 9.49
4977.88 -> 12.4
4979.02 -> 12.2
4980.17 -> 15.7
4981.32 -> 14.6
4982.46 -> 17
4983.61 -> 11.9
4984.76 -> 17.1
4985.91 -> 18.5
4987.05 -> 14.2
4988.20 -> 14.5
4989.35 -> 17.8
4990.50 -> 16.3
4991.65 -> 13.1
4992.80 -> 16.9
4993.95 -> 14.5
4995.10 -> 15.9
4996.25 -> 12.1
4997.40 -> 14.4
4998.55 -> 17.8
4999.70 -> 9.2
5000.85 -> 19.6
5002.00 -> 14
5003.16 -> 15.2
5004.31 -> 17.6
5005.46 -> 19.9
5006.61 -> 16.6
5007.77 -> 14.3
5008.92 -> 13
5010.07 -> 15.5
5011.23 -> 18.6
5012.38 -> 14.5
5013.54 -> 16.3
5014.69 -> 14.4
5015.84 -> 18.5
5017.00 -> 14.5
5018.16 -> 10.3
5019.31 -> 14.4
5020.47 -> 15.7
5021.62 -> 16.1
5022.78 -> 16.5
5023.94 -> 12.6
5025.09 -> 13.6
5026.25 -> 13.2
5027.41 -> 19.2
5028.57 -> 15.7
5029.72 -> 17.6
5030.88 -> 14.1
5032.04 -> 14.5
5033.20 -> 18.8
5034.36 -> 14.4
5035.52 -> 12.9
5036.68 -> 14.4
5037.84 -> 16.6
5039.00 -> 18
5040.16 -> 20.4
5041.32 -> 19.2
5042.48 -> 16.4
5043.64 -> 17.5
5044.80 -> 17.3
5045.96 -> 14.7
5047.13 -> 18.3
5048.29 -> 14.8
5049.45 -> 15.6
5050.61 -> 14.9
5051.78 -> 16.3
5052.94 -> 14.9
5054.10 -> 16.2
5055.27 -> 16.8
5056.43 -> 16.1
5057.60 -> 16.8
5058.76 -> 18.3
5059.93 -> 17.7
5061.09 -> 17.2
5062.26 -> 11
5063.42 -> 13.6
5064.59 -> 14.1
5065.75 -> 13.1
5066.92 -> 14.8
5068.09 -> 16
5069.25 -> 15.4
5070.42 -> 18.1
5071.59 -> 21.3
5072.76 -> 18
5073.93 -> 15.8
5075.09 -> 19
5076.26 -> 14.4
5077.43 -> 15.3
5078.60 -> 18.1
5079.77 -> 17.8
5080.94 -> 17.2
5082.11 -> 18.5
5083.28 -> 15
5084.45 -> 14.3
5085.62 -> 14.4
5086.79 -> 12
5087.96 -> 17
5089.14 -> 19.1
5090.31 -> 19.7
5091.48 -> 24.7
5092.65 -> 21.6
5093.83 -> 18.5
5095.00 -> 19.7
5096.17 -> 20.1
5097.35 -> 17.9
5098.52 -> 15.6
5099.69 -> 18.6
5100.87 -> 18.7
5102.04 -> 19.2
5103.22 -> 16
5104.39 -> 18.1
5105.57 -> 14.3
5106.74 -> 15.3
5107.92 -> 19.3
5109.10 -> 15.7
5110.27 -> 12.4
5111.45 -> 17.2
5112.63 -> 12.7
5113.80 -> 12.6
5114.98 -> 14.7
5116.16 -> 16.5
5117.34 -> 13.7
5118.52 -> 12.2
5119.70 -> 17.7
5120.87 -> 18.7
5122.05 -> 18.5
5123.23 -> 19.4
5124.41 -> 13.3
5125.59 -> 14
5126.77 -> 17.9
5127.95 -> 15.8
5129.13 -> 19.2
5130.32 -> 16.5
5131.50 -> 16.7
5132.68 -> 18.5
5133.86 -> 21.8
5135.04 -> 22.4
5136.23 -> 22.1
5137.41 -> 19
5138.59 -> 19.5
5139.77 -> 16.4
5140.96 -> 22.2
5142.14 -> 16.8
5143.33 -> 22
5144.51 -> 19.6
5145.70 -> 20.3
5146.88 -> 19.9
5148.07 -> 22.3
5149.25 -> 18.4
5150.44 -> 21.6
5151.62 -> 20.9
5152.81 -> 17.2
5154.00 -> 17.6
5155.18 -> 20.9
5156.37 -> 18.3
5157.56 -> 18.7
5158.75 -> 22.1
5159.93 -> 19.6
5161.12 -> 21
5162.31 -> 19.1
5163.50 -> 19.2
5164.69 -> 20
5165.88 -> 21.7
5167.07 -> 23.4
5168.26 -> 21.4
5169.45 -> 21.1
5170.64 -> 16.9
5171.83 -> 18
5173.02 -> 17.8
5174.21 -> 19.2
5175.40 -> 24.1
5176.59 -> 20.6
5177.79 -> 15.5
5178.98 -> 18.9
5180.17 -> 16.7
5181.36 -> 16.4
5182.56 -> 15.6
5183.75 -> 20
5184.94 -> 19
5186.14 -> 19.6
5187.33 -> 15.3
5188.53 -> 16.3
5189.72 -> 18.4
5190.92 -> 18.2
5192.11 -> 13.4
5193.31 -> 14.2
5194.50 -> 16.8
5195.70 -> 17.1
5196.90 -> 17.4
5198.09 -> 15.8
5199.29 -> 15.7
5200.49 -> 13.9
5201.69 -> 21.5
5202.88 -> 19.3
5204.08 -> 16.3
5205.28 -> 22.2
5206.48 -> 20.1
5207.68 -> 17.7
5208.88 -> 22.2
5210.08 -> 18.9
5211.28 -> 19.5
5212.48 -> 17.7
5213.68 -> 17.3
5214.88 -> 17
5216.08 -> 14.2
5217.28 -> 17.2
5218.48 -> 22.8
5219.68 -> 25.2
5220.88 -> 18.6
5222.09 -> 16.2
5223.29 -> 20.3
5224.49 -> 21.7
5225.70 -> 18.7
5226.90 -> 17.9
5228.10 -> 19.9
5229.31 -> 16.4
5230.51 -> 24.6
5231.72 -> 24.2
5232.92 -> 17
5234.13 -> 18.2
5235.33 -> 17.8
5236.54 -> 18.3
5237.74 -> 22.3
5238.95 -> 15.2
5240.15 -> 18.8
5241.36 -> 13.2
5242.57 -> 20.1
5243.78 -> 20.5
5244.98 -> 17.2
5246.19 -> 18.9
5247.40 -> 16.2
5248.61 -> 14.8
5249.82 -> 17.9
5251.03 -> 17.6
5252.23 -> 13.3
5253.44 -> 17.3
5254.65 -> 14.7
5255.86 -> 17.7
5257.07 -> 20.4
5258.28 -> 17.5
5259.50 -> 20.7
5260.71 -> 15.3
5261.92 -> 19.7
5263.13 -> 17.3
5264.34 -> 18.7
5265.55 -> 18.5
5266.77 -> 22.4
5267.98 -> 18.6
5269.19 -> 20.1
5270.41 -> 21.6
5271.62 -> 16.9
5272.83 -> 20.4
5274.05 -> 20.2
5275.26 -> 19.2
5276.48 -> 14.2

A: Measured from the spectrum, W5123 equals 1.40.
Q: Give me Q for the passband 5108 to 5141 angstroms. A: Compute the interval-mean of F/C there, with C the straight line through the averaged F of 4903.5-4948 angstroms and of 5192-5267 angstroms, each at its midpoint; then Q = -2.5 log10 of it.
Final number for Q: -0.034 mag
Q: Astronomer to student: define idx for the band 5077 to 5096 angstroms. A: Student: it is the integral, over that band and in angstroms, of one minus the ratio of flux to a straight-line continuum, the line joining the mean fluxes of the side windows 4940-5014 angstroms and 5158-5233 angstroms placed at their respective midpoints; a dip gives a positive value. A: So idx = -0.8 angstroms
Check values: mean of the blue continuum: 15.2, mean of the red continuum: 18.8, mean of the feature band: 17.8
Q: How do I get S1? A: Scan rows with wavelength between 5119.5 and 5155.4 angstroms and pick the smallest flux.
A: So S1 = 13.3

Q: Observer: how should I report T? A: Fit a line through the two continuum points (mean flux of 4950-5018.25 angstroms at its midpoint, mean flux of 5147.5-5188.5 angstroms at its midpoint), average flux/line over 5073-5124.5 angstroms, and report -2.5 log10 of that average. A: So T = 0.06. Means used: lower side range 15.4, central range 16.9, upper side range 19.3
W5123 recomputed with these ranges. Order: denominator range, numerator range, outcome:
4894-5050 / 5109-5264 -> 1.35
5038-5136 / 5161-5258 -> 1.15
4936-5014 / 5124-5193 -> 1.36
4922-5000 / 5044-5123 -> 1.20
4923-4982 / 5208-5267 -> 1.44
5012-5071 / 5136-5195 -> 1.27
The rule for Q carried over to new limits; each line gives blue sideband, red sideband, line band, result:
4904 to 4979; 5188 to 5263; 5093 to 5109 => -0.09 mag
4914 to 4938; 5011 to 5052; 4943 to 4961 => -0.09 mag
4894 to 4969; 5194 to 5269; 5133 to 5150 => -0.18 mag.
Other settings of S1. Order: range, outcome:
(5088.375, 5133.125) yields 12.2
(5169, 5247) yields 13.2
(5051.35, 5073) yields 11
